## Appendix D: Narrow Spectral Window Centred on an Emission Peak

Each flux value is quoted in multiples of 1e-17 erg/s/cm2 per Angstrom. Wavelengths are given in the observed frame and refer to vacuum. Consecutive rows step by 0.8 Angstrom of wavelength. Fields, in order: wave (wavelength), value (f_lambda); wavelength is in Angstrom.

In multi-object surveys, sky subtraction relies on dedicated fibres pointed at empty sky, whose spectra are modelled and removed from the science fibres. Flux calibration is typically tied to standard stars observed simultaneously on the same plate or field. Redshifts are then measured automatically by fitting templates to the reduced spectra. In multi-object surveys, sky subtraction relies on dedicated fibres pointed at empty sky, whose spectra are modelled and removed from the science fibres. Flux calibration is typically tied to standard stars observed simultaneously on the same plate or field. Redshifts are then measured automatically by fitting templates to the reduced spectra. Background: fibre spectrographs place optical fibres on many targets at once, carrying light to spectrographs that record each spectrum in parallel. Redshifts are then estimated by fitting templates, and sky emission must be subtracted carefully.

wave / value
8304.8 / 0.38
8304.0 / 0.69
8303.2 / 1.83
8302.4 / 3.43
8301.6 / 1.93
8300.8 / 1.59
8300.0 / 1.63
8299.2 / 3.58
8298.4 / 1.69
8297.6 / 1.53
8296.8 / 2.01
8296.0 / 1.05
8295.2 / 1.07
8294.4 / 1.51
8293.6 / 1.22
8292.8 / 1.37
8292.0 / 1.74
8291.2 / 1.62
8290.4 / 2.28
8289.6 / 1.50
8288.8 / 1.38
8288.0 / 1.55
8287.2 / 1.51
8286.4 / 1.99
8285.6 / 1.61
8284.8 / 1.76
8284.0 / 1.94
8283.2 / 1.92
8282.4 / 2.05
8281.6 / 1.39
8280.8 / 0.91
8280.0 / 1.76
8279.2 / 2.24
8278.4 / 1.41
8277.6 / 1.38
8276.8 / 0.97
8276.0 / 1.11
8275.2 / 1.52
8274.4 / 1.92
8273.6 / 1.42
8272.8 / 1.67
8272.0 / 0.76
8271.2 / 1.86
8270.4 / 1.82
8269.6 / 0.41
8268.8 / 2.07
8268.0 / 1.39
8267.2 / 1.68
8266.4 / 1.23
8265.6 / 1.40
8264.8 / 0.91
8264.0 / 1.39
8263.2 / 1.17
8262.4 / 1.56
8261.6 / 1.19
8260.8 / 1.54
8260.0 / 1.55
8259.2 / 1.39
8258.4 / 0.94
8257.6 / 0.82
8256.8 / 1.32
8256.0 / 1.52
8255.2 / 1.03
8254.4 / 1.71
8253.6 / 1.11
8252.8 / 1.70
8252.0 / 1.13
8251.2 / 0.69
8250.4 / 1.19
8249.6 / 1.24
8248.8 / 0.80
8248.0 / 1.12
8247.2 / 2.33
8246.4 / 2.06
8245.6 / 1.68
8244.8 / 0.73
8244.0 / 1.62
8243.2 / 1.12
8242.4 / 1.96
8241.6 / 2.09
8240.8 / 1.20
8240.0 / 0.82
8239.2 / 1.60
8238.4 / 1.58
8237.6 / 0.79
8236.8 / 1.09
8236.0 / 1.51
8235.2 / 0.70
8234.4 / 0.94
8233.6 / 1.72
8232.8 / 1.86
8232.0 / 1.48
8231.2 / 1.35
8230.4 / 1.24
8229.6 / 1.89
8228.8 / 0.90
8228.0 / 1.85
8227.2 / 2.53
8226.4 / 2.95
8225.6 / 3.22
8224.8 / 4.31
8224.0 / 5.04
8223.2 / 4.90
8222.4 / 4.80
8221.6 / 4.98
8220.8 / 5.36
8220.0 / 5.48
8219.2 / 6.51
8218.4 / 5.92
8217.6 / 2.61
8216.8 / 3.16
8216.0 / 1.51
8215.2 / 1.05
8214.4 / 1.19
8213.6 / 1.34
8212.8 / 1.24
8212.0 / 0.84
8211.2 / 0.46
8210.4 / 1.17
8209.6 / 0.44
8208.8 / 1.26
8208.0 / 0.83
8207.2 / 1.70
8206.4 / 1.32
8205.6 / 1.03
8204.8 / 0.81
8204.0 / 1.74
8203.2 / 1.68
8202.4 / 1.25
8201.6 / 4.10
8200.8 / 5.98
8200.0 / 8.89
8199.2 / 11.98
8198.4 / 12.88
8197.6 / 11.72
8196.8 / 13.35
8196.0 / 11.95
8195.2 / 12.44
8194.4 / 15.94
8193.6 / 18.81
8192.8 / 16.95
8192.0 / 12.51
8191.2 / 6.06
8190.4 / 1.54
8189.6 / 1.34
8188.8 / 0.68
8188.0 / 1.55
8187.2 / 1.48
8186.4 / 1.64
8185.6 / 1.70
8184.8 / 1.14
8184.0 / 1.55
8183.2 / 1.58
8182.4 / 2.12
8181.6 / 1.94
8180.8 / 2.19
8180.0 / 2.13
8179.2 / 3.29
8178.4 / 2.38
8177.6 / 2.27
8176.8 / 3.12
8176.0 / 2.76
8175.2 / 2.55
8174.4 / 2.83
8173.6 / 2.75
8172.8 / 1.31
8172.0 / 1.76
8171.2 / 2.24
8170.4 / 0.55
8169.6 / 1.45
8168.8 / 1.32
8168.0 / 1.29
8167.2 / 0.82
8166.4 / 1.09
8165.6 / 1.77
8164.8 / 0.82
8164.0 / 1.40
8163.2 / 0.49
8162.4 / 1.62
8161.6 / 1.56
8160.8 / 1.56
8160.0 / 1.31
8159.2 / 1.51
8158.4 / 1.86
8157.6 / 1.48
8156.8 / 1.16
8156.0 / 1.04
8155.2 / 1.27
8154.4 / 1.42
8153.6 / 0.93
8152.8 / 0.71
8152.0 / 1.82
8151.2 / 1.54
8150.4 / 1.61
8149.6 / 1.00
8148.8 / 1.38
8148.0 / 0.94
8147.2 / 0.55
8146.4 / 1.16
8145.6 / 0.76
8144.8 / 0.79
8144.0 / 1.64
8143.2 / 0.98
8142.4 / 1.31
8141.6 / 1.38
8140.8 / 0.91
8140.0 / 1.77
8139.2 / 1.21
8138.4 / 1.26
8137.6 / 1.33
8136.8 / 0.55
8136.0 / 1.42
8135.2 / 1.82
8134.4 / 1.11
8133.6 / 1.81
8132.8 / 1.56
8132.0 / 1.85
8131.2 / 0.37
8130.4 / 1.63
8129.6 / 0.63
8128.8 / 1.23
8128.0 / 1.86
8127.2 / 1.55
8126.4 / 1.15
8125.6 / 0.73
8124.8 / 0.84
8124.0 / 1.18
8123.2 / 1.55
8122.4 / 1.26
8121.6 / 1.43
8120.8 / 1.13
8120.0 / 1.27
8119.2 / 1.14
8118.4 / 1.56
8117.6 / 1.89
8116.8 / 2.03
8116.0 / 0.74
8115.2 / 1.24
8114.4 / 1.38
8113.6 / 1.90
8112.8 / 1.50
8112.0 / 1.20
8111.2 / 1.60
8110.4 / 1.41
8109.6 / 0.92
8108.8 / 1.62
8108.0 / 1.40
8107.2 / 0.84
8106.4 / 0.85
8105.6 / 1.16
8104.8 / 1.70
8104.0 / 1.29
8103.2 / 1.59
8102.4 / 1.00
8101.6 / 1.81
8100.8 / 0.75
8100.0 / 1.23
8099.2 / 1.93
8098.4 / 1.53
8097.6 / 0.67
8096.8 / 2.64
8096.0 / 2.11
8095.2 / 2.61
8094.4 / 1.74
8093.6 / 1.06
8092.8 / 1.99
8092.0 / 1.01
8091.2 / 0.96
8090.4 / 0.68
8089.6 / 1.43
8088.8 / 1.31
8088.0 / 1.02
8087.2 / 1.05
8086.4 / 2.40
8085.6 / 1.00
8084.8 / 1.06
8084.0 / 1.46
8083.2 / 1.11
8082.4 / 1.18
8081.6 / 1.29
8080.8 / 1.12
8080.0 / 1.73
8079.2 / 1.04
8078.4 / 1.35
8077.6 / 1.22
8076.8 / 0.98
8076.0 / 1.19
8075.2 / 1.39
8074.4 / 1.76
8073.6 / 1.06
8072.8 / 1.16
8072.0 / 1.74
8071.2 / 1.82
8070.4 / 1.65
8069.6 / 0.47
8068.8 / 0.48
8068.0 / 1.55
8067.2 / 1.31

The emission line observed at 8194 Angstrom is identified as H-alpha 6563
